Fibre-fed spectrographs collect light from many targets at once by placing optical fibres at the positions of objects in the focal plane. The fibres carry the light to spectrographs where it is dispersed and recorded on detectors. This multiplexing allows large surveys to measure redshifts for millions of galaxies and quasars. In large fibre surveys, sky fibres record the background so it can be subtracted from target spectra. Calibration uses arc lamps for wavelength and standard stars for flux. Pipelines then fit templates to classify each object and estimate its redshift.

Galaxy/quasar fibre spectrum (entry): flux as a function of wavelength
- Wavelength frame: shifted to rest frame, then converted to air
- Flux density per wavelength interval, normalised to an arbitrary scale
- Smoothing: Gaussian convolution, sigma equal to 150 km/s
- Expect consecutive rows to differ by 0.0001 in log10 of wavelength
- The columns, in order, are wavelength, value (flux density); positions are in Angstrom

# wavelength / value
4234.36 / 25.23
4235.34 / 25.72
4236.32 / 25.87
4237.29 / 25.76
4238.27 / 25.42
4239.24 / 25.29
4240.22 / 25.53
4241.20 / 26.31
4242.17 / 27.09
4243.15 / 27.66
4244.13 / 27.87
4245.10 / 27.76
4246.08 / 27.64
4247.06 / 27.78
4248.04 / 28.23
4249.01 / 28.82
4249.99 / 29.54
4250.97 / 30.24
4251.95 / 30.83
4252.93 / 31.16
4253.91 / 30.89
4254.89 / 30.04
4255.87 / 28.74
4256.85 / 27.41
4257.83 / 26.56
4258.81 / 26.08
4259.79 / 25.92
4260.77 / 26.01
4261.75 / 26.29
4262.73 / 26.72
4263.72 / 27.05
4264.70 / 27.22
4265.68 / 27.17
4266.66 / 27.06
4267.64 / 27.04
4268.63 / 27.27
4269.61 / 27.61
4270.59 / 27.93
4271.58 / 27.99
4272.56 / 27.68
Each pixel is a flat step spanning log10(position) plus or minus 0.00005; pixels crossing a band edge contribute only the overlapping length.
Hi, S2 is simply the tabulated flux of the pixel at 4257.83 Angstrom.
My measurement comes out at 26.56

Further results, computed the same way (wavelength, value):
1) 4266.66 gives 27.06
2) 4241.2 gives 26.31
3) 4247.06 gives 27.78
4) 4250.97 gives 30.24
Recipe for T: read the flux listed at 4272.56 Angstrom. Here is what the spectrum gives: 27.68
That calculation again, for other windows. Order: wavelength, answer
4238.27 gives 25.42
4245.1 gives 27.76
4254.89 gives 30.04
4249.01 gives 28.82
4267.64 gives 27.04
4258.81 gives 26.08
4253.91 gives 30.89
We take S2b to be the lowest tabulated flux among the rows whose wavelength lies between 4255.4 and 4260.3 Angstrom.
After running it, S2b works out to 25.92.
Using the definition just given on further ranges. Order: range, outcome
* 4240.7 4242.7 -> 26.31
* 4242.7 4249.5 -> 27.64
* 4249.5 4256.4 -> 28.74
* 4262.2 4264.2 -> 26.72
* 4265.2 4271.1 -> 27.04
